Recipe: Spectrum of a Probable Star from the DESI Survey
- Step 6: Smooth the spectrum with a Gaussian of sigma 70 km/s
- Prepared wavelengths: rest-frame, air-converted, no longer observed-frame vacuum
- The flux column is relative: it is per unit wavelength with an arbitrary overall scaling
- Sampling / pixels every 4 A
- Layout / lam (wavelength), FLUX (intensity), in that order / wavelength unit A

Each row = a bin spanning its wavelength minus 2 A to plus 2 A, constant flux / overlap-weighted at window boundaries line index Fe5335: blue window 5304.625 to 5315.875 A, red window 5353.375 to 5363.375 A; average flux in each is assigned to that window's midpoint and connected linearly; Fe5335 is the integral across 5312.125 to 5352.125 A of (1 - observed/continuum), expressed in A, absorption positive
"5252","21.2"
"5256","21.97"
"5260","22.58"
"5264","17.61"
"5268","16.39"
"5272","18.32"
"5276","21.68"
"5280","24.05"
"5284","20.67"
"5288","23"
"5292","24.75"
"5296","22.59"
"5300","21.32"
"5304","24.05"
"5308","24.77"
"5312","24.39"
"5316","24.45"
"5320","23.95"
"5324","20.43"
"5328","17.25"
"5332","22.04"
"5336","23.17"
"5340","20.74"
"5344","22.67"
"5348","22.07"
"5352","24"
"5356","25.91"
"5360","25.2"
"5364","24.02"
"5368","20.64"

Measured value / 4.4 A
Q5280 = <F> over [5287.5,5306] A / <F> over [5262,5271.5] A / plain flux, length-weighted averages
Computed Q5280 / 1.35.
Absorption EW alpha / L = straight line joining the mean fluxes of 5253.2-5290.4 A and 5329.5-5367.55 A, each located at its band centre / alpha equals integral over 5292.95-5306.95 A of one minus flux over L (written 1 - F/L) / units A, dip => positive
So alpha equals -0.9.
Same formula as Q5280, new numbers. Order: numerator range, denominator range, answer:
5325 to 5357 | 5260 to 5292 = 1.07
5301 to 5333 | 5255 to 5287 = 1.11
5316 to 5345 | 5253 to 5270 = 1.10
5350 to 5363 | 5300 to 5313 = 1.04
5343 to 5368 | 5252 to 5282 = 1.16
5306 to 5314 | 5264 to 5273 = 1.42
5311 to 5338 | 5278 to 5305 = 0.97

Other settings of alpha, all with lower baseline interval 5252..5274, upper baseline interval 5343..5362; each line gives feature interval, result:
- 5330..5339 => 0.3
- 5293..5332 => -1.1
